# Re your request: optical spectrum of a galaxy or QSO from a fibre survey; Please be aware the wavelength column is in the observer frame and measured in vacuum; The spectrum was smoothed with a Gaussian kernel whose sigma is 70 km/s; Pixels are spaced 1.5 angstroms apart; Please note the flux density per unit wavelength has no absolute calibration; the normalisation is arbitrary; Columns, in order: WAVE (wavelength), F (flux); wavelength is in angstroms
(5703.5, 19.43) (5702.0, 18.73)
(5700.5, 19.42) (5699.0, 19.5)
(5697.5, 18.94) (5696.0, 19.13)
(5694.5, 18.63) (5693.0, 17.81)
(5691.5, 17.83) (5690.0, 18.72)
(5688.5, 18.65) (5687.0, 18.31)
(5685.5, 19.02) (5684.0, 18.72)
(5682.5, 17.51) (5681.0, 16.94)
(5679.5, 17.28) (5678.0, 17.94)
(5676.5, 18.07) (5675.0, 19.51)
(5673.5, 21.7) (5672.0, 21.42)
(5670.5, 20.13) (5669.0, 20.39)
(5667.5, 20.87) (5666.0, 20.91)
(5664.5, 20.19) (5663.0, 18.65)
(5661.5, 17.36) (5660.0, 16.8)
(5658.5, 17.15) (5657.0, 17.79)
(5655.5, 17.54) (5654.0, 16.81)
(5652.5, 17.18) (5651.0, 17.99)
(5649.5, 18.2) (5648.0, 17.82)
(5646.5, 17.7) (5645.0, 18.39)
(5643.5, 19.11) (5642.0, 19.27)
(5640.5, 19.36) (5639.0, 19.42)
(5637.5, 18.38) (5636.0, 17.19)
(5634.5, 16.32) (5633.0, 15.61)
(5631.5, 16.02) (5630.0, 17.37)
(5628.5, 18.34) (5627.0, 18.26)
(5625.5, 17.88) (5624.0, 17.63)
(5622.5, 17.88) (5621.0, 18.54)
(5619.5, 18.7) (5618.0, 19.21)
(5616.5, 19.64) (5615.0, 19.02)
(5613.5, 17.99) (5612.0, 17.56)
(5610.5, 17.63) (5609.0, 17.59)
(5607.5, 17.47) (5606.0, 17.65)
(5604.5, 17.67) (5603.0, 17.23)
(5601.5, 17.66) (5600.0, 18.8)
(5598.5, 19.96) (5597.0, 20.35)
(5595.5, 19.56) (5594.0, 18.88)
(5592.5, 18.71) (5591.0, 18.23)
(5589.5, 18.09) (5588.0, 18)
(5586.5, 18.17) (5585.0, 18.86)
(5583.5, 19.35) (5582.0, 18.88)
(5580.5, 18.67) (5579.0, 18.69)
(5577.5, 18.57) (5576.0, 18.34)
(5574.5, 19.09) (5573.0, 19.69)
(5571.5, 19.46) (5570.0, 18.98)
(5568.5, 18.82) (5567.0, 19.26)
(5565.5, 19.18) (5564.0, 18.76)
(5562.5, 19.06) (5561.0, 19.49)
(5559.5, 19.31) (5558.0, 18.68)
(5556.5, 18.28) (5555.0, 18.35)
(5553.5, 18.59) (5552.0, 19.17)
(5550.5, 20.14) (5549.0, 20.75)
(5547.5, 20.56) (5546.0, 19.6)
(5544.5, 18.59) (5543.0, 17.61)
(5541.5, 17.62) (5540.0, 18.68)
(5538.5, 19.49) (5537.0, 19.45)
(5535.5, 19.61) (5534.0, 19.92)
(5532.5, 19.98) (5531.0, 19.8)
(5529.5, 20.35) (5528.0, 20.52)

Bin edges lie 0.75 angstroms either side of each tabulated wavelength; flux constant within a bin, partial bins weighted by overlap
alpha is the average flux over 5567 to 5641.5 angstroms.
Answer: 18.4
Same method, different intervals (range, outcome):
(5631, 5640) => 17.2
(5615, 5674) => 18.4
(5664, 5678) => 20.2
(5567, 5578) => 19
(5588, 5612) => 18.3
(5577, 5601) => 18.9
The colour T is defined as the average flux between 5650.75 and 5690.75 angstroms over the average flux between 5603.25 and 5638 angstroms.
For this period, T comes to 1.05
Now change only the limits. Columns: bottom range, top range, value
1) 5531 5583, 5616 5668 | 0.95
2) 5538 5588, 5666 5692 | 1.00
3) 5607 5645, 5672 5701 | 1.03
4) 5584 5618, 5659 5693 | 1.03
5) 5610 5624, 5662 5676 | 1.10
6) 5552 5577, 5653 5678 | 1.00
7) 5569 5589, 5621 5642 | 0.94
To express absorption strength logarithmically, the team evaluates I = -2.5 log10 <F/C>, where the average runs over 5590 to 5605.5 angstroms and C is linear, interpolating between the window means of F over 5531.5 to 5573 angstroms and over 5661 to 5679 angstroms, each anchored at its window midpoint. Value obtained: 0.04 mag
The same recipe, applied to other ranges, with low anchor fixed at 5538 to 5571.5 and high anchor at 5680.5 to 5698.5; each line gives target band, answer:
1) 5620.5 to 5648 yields 0.044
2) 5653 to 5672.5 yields -0.021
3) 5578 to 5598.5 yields 0.002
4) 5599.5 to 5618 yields 0.044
